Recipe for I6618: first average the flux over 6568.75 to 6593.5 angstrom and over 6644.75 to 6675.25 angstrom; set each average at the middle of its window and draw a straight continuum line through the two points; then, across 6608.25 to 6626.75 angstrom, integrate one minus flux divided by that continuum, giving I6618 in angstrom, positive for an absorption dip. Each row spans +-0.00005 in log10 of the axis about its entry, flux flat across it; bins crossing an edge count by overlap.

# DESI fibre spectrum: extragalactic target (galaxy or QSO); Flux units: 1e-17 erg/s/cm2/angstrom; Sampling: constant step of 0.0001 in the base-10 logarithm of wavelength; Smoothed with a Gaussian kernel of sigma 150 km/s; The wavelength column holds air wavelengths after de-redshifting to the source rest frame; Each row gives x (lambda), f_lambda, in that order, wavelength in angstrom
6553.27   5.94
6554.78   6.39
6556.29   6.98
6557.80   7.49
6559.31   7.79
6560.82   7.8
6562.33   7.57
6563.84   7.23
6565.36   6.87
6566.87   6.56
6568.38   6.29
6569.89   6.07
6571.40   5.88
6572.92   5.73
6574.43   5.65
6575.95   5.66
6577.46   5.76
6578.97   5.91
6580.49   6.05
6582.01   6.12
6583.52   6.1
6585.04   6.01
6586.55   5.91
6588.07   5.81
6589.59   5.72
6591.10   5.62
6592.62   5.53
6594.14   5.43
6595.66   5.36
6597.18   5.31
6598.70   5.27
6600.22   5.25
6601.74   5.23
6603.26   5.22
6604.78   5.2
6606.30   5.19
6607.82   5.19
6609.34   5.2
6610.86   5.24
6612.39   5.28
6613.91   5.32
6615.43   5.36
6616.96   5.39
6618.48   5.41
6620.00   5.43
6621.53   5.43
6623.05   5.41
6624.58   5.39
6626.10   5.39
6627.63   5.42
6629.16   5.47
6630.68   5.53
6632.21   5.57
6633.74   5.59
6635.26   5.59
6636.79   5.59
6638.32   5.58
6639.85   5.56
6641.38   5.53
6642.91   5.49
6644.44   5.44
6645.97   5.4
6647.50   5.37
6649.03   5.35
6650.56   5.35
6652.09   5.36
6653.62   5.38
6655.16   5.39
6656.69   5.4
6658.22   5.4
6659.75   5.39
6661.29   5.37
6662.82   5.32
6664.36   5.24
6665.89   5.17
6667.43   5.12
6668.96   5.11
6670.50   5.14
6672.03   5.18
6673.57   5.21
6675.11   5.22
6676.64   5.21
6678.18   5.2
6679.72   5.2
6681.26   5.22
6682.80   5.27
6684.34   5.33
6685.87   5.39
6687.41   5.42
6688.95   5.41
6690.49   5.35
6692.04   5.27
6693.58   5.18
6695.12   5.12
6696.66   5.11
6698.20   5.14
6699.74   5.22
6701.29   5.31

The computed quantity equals 0.8 angstrom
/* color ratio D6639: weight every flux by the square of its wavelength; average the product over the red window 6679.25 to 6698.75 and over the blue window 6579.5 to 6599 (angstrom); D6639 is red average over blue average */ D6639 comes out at 0.9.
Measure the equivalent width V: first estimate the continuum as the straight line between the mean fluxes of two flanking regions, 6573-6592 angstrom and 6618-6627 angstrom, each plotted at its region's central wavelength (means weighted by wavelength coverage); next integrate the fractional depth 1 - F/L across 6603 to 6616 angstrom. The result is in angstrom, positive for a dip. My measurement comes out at 0.7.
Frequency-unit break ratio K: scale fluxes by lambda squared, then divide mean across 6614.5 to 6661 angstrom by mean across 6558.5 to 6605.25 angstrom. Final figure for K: 0.9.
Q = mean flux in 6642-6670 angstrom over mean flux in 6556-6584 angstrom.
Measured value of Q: 0.82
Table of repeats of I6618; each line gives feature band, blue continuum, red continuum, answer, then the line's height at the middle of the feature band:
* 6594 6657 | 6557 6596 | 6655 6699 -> 4.0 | 5.76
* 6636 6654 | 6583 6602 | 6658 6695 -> -0.2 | 5.38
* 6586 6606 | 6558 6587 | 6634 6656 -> 2.1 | 6.09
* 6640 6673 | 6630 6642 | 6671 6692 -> 0.6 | 5.44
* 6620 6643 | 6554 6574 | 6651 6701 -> 1.5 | 5.87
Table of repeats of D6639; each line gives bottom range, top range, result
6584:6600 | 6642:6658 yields 0.98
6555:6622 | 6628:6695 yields 0.93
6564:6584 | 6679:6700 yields 0.90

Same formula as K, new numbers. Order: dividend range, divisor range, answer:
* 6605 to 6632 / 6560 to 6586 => 0.86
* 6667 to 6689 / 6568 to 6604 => 0.95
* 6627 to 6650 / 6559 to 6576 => 0.85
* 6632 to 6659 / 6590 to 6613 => 1.04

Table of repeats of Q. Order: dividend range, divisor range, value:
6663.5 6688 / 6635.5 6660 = 0.96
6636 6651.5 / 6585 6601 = 0.99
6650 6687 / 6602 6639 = 0.98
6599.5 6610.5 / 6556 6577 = 0.78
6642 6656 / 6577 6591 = 0.91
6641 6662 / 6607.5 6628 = 1.01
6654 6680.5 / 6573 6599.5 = 0.92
